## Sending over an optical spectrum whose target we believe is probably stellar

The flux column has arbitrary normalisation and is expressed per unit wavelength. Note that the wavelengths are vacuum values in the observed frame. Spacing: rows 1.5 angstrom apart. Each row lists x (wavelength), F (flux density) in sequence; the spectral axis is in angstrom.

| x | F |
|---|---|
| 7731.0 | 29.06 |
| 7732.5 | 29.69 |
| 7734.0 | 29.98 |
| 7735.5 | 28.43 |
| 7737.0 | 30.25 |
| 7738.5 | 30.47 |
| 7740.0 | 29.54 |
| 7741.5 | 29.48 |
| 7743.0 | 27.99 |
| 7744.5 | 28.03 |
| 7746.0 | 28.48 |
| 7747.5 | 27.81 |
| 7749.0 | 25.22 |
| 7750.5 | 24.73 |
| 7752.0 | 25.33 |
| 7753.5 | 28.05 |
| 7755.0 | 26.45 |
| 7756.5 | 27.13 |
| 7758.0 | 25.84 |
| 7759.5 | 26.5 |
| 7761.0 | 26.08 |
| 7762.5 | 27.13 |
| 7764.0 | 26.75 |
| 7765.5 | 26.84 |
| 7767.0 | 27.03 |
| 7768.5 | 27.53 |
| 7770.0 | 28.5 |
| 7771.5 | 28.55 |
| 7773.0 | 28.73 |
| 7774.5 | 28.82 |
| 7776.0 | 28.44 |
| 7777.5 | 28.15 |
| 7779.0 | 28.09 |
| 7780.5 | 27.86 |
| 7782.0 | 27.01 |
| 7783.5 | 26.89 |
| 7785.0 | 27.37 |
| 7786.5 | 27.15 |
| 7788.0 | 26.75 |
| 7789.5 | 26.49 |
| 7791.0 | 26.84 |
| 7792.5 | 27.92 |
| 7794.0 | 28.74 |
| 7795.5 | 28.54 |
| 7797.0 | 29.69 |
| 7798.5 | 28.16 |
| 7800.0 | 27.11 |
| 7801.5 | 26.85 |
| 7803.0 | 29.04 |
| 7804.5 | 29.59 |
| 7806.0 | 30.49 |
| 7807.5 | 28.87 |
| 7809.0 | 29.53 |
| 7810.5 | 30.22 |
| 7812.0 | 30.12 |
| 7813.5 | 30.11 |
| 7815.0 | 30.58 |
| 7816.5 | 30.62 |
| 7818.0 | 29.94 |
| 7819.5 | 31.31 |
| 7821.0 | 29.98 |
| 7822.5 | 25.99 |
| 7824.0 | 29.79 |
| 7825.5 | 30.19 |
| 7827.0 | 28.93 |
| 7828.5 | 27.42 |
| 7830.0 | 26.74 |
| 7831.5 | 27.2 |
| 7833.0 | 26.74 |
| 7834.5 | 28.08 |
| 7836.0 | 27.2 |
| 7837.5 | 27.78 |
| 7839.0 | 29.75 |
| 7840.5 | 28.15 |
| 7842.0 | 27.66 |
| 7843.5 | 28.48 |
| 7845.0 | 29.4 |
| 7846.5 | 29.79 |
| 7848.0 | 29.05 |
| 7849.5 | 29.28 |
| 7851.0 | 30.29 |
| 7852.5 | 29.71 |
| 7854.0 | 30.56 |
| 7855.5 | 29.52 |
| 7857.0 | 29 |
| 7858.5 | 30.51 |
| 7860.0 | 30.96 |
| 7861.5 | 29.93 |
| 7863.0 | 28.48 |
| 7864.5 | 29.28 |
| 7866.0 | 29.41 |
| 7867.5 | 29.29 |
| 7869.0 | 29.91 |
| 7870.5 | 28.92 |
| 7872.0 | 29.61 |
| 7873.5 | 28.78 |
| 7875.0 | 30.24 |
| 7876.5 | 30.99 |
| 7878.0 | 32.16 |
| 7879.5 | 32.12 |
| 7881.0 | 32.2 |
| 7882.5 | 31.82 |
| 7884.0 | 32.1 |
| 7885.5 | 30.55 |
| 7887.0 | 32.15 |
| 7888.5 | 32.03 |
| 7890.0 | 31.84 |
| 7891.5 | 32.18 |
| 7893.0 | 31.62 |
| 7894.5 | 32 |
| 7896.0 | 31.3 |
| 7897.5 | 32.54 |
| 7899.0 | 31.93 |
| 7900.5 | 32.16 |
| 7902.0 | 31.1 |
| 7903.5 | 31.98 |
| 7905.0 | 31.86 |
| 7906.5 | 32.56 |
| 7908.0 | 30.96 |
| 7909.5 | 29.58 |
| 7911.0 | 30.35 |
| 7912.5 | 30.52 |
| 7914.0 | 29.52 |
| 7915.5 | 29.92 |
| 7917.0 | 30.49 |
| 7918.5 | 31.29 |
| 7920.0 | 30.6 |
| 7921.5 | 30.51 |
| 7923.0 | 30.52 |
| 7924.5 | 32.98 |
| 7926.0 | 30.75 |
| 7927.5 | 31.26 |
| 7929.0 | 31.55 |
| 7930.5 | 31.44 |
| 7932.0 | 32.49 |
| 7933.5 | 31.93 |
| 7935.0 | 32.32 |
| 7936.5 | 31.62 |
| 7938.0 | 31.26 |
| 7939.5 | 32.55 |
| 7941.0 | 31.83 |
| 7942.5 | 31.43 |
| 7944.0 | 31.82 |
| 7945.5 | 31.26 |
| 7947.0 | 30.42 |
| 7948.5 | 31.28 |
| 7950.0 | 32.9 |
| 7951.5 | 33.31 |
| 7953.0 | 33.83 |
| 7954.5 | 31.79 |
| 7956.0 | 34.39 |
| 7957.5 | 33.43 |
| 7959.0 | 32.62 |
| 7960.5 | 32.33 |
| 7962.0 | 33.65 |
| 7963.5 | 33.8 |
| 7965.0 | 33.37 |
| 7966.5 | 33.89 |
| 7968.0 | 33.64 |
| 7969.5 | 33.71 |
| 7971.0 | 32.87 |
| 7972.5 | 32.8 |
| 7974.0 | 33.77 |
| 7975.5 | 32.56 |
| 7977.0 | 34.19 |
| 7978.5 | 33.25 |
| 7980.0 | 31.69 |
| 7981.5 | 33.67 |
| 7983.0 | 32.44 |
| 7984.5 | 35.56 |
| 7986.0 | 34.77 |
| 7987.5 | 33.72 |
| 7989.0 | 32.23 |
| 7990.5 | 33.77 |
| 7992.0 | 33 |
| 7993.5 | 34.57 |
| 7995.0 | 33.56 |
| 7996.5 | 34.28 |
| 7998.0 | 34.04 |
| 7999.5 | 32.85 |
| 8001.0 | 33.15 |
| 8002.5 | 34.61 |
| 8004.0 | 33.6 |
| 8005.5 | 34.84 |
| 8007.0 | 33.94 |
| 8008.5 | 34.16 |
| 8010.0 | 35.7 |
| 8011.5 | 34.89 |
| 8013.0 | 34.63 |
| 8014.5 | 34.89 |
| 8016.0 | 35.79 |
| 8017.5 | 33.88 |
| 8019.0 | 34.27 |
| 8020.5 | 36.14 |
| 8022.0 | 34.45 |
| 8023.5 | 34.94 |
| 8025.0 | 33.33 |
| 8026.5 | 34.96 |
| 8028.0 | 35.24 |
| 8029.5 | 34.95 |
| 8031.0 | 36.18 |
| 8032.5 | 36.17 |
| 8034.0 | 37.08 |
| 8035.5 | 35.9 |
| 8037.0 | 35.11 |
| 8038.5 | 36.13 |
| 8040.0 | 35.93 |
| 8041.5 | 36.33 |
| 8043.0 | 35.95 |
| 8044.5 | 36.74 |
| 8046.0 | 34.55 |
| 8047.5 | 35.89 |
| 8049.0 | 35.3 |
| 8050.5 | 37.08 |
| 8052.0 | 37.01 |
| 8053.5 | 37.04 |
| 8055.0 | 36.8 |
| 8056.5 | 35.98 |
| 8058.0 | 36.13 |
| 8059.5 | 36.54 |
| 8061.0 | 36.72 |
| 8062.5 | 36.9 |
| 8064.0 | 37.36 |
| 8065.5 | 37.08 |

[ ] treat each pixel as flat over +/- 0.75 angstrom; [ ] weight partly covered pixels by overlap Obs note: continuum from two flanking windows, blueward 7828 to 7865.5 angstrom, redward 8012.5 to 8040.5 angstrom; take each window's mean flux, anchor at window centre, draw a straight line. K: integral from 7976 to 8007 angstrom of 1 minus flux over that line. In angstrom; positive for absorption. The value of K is 0.3 angstrom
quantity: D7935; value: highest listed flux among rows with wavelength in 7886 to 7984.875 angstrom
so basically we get 35.56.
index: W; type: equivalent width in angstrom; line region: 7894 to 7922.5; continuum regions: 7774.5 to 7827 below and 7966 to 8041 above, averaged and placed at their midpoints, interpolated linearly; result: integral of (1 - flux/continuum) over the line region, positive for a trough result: 0.5 angstrom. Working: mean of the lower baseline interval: 28.7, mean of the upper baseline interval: 34.3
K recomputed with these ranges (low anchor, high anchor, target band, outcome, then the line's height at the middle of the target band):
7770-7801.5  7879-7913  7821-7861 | 1.3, 29.7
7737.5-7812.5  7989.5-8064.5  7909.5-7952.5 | 1.4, 32.4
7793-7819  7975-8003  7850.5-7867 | 0.4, 30.5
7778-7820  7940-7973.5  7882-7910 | -0.5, 31.2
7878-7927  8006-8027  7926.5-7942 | 0.2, 32.3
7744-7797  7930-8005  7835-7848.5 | 0.4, 29.4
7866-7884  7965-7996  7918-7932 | 0.3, 32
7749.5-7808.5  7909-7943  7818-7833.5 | 0.1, 28.7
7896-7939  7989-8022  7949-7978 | -0.4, 32.8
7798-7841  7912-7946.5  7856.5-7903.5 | -1.1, 30.2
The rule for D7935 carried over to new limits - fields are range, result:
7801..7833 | 31.31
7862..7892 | 32.2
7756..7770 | 28.5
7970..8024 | 36.14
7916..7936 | 32.98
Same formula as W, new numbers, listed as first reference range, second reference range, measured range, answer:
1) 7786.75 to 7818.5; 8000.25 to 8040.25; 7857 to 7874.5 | 0.6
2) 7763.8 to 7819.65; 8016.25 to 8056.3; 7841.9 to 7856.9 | 0.4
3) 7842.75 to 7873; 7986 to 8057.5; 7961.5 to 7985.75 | 0.0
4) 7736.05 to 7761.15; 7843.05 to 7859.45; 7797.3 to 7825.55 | -0.5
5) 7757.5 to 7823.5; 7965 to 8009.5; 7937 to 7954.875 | 0.3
